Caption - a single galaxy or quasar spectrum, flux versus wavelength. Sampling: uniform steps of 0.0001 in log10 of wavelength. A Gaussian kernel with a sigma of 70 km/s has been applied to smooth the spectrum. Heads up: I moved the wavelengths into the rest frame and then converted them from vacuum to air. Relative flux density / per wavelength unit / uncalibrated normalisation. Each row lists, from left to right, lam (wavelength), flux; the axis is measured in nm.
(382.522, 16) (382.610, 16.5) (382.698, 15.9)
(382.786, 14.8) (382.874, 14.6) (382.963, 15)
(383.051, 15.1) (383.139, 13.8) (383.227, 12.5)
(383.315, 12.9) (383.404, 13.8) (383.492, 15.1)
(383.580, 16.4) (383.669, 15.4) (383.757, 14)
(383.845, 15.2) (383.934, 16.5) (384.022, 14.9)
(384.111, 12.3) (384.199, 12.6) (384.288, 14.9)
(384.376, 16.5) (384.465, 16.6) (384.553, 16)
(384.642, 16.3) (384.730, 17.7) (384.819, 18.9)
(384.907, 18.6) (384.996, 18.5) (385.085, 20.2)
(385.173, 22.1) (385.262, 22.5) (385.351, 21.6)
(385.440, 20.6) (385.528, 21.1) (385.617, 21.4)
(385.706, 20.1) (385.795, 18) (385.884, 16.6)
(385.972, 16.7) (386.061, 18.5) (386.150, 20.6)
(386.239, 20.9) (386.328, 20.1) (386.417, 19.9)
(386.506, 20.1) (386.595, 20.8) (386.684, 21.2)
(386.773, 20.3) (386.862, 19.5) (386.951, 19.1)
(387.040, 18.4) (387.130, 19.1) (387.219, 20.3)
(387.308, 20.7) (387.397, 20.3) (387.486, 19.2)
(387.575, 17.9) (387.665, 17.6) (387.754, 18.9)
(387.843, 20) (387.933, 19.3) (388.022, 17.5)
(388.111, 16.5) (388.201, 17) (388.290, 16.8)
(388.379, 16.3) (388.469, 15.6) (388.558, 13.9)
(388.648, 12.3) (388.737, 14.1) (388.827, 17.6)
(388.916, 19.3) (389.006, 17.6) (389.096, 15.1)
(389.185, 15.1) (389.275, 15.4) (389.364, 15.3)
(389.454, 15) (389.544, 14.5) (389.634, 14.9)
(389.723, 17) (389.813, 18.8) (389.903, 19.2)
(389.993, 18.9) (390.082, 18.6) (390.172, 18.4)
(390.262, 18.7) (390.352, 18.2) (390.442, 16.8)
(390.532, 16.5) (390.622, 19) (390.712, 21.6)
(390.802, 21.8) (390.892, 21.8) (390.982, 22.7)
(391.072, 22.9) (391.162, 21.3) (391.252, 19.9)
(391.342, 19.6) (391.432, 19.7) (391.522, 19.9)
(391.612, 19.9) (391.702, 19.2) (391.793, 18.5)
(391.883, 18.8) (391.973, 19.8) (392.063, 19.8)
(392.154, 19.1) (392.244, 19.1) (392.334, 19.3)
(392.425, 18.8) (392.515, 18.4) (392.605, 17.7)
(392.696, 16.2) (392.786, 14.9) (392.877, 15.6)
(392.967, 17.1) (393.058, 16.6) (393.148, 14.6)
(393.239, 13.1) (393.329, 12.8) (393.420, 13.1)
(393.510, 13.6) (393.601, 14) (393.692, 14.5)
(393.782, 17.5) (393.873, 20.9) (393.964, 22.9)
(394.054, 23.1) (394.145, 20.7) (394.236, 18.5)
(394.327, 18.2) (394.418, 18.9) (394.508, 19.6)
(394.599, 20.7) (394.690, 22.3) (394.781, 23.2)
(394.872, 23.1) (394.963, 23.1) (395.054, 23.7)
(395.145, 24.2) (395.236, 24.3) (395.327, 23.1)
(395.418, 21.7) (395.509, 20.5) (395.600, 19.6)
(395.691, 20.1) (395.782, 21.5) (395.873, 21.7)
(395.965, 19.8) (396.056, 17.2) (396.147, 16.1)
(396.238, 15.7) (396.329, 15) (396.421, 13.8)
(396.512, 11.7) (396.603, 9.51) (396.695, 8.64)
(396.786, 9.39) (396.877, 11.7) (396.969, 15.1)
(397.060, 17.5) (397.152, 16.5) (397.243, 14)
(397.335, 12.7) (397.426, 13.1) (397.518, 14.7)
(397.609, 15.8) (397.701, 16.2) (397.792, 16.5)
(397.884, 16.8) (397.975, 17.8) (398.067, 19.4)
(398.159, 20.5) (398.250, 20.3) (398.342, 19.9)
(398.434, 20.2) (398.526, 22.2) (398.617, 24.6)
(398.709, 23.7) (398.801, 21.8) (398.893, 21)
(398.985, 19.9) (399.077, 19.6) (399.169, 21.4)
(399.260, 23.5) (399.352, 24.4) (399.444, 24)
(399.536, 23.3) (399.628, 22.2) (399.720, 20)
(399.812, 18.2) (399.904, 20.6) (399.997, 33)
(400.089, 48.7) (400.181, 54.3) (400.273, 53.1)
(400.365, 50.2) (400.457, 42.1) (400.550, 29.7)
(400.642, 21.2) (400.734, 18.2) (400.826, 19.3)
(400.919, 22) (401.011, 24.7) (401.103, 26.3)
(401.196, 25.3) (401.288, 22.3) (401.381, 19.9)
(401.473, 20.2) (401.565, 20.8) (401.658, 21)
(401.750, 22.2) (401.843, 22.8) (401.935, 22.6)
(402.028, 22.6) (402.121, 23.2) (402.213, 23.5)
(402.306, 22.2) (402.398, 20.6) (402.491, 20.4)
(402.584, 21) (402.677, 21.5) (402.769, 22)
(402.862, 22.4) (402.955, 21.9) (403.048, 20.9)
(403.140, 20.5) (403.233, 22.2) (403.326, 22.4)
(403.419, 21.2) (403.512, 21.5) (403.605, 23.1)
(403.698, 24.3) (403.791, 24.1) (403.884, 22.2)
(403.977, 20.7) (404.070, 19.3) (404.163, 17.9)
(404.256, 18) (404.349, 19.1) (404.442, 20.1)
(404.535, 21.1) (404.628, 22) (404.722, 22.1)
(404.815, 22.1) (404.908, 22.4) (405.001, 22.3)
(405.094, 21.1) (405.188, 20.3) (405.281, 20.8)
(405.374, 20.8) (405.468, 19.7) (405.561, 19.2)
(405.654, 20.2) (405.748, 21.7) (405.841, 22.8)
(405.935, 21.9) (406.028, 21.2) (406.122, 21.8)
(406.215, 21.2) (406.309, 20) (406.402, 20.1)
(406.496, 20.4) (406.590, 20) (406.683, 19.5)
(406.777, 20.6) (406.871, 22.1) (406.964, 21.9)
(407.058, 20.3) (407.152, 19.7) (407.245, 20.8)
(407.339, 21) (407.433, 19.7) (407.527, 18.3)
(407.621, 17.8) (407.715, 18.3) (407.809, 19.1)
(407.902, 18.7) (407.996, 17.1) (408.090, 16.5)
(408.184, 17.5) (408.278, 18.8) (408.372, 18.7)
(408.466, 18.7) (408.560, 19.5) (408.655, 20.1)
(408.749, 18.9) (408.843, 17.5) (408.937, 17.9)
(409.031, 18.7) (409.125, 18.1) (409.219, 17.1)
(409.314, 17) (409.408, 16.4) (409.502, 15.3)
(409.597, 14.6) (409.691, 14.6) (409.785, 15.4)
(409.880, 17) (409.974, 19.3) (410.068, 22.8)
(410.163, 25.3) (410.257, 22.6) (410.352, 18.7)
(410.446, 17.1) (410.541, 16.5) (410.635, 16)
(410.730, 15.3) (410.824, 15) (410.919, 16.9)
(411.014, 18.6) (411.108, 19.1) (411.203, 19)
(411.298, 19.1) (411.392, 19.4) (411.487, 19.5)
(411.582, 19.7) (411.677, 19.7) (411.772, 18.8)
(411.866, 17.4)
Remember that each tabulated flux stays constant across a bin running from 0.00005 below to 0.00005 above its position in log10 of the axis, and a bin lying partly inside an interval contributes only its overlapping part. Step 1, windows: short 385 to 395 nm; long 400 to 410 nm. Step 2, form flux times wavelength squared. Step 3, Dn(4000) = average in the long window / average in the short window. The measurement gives 1.27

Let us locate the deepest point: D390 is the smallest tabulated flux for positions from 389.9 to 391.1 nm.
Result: 16.5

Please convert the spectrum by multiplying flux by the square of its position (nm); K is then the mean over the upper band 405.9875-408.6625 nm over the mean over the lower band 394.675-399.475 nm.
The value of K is 1.10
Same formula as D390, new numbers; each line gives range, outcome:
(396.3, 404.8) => 8.64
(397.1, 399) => 12.7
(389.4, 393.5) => 12.8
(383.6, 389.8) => 12.3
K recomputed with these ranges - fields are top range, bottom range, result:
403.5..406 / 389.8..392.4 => 1.16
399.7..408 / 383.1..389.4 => 1.42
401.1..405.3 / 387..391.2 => 1.29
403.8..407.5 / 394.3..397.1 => 1.19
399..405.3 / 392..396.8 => 1.37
